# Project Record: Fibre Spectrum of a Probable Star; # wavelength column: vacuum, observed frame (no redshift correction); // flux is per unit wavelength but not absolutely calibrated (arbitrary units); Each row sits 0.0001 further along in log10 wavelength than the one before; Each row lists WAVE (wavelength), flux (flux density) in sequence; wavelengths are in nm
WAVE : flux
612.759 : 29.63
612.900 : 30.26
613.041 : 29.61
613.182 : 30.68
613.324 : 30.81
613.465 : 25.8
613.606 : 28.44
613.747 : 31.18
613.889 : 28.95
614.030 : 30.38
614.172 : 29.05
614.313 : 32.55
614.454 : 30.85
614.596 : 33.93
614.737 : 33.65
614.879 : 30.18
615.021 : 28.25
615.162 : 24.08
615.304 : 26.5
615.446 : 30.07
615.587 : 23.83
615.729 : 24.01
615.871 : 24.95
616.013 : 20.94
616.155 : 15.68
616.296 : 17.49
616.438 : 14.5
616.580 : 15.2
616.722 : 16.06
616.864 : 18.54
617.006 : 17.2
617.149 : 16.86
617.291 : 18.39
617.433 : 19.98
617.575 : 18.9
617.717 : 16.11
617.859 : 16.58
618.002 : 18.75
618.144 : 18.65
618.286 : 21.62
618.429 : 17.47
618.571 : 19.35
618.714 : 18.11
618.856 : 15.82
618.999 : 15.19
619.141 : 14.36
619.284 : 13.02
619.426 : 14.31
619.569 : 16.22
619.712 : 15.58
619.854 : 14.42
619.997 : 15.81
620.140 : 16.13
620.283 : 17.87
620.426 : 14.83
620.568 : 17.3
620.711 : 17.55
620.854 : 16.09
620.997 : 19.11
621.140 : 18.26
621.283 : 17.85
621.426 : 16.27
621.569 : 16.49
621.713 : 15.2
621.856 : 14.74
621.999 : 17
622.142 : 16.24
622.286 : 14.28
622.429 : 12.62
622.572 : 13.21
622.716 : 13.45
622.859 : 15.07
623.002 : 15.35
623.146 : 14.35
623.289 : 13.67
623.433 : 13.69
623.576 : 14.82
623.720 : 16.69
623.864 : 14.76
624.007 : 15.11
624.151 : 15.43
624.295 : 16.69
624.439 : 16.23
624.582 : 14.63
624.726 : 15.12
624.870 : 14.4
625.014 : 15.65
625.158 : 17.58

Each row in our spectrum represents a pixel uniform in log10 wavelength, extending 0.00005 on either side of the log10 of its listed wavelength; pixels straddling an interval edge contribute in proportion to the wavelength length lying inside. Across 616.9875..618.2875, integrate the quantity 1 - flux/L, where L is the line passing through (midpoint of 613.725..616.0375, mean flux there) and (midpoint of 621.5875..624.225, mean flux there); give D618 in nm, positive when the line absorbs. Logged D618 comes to 0.306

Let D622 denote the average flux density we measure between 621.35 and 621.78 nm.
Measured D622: 16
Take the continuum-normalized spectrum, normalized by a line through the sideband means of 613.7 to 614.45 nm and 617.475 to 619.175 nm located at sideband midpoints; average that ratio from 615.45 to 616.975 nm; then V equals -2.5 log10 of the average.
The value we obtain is 0.230 mag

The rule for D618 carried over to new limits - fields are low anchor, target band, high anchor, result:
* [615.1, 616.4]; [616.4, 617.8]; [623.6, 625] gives 0.29 nm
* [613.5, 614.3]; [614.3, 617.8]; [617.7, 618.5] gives 0.23 nm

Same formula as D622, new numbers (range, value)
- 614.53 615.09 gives 31.5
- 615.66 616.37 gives 20.6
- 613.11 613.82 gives 29.4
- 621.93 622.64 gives 14.7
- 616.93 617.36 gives 17.5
